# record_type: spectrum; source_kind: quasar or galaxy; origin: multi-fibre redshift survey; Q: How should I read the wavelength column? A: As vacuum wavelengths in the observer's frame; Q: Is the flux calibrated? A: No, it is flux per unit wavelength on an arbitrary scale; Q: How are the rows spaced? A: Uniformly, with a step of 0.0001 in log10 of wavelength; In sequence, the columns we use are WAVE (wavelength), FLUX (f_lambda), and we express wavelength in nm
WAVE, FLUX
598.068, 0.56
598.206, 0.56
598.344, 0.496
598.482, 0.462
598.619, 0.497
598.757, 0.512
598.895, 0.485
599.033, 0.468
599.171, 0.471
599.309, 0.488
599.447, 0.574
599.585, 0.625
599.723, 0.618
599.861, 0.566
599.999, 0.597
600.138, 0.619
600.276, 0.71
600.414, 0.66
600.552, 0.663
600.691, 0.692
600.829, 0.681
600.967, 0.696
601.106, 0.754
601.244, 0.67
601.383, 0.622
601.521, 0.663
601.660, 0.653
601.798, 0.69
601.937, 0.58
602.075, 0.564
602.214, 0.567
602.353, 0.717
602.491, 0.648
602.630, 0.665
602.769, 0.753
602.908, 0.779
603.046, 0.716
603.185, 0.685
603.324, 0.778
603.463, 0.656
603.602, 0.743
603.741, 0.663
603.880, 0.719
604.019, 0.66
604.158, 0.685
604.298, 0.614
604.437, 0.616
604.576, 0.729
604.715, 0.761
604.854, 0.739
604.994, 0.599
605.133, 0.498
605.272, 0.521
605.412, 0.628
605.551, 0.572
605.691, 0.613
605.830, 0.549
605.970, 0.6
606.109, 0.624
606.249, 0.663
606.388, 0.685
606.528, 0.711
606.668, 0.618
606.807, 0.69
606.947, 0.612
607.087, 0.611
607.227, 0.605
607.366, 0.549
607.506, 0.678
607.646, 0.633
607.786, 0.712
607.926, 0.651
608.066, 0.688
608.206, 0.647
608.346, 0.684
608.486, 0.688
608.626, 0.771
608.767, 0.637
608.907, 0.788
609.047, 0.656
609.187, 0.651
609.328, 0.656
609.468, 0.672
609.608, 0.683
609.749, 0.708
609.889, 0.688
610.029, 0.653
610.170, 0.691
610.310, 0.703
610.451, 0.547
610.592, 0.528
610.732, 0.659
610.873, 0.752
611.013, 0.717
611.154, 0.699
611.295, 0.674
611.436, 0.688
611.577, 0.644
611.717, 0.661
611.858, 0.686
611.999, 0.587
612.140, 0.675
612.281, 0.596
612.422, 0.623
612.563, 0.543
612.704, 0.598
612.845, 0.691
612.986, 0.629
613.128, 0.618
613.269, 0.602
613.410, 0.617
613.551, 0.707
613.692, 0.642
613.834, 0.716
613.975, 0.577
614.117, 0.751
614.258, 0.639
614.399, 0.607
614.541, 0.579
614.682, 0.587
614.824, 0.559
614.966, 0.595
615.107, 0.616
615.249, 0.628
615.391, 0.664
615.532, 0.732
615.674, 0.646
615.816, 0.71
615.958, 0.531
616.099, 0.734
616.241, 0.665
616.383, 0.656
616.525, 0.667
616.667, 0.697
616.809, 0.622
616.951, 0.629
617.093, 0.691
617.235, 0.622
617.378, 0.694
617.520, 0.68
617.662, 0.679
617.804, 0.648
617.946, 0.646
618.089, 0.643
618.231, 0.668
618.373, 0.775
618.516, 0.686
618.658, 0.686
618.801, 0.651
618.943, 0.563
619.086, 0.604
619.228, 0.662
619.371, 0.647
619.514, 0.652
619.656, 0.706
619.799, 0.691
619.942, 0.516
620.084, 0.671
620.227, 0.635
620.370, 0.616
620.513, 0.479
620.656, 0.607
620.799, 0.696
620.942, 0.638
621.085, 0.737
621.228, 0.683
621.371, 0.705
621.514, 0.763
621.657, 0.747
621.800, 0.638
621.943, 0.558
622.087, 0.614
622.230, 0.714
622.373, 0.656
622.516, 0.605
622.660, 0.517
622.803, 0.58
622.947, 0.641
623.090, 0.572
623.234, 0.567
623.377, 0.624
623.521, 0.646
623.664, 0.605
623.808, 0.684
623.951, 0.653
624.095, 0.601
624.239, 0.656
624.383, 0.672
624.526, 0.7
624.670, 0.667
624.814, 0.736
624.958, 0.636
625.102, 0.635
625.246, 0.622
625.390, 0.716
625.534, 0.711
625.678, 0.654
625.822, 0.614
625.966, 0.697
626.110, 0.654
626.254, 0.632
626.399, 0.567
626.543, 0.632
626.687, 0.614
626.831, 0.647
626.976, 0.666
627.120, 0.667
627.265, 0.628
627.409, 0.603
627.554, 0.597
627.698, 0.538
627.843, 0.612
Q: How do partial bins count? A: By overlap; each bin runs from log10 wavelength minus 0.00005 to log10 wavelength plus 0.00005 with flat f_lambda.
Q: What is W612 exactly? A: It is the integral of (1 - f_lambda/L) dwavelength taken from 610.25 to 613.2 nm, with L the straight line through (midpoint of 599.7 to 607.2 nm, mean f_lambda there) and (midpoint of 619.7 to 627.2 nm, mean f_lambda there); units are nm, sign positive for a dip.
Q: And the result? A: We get 0.03 nm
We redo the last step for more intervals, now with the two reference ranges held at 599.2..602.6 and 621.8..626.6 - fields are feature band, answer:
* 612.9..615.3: 0.03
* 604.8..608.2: 0.05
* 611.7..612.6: 0.02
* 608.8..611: -0.11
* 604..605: -0.07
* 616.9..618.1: -0.04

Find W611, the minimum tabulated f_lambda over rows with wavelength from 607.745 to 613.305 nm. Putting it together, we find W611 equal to 0.528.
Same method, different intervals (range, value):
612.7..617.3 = 0.531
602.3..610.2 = 0.498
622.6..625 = 0.517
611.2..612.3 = 0.587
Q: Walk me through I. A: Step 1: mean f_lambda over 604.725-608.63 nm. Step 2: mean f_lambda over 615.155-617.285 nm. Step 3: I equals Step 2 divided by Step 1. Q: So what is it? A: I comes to 1.04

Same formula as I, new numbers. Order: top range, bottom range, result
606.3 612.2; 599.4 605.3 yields 1.00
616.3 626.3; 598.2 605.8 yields 1.03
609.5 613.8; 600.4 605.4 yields 0.97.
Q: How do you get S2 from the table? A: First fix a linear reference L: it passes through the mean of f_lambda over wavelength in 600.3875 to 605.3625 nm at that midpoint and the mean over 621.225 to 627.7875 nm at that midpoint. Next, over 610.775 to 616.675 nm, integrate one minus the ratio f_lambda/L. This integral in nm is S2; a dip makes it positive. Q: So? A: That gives 0.073 nm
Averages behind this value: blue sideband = 0.669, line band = 0.647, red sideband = 0.642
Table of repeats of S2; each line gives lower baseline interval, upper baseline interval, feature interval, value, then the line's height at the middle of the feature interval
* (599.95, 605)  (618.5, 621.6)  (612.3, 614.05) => 0.08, 0.66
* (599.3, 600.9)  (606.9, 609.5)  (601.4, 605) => -0.21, 0.642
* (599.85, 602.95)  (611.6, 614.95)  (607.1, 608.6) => -0.03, 0.644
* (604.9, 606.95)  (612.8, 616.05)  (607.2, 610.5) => -0.26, 0.622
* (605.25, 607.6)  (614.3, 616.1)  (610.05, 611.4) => -0.09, 0.624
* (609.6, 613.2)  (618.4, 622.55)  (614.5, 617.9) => 0.02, 0.651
